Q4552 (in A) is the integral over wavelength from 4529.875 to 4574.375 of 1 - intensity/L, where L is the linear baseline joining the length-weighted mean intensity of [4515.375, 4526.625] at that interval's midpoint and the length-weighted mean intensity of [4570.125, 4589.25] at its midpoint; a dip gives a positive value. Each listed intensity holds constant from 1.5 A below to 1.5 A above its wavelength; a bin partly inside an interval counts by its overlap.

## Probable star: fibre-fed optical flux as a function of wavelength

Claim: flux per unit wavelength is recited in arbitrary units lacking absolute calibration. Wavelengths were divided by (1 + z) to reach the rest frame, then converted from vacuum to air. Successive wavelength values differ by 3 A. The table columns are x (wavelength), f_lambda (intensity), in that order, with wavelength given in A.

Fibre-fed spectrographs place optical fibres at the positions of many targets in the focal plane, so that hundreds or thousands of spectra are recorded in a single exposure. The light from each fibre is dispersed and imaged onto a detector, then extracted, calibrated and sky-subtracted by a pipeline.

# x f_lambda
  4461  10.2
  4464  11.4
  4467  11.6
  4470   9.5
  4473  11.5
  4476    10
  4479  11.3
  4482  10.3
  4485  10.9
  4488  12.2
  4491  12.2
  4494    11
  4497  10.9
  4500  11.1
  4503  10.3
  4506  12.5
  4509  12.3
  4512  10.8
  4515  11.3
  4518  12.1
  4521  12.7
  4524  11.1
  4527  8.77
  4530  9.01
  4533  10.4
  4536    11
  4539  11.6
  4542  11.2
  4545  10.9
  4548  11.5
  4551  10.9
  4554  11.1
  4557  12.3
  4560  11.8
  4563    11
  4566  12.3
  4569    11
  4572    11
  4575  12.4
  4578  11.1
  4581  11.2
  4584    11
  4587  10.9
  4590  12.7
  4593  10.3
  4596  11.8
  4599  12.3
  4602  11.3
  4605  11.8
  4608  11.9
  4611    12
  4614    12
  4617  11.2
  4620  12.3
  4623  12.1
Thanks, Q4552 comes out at 0.83 A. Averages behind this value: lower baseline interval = 11.6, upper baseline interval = 11.3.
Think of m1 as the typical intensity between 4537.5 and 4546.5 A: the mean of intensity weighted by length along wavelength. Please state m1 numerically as 11.2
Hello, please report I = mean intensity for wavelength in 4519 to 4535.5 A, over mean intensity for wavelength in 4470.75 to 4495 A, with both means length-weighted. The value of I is 0.94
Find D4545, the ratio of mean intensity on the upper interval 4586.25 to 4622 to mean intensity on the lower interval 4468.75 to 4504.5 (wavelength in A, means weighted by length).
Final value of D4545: 1.07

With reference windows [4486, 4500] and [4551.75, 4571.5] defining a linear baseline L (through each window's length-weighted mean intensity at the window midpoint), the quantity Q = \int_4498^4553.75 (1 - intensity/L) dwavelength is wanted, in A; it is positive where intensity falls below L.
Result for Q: 2.1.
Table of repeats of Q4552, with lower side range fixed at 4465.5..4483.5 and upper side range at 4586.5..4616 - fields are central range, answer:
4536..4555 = 0.1 A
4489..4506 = -0.6 A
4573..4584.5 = 0.1 A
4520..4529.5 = 0.5 A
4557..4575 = -0.2 A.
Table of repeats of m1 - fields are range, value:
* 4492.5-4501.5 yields 11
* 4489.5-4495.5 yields 11.6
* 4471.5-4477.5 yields 10.8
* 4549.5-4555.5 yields 11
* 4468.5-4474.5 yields 10.5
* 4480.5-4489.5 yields 11.1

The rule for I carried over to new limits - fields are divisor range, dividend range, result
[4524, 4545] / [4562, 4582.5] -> 1.10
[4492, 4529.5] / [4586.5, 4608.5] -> 1.04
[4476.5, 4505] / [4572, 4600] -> 1.03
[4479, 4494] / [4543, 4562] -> 1.00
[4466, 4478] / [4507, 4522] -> 1.11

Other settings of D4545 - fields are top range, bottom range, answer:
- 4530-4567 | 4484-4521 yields 0.97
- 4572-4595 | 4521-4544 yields 1.07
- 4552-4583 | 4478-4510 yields 1.01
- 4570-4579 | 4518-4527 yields 1.01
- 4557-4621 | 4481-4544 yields 1.04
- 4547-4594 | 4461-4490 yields 1.04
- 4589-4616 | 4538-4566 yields 1.03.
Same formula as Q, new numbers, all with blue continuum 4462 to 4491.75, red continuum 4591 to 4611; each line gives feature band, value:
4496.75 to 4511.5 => -0.33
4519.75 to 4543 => 1.26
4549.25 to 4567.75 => -0.21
